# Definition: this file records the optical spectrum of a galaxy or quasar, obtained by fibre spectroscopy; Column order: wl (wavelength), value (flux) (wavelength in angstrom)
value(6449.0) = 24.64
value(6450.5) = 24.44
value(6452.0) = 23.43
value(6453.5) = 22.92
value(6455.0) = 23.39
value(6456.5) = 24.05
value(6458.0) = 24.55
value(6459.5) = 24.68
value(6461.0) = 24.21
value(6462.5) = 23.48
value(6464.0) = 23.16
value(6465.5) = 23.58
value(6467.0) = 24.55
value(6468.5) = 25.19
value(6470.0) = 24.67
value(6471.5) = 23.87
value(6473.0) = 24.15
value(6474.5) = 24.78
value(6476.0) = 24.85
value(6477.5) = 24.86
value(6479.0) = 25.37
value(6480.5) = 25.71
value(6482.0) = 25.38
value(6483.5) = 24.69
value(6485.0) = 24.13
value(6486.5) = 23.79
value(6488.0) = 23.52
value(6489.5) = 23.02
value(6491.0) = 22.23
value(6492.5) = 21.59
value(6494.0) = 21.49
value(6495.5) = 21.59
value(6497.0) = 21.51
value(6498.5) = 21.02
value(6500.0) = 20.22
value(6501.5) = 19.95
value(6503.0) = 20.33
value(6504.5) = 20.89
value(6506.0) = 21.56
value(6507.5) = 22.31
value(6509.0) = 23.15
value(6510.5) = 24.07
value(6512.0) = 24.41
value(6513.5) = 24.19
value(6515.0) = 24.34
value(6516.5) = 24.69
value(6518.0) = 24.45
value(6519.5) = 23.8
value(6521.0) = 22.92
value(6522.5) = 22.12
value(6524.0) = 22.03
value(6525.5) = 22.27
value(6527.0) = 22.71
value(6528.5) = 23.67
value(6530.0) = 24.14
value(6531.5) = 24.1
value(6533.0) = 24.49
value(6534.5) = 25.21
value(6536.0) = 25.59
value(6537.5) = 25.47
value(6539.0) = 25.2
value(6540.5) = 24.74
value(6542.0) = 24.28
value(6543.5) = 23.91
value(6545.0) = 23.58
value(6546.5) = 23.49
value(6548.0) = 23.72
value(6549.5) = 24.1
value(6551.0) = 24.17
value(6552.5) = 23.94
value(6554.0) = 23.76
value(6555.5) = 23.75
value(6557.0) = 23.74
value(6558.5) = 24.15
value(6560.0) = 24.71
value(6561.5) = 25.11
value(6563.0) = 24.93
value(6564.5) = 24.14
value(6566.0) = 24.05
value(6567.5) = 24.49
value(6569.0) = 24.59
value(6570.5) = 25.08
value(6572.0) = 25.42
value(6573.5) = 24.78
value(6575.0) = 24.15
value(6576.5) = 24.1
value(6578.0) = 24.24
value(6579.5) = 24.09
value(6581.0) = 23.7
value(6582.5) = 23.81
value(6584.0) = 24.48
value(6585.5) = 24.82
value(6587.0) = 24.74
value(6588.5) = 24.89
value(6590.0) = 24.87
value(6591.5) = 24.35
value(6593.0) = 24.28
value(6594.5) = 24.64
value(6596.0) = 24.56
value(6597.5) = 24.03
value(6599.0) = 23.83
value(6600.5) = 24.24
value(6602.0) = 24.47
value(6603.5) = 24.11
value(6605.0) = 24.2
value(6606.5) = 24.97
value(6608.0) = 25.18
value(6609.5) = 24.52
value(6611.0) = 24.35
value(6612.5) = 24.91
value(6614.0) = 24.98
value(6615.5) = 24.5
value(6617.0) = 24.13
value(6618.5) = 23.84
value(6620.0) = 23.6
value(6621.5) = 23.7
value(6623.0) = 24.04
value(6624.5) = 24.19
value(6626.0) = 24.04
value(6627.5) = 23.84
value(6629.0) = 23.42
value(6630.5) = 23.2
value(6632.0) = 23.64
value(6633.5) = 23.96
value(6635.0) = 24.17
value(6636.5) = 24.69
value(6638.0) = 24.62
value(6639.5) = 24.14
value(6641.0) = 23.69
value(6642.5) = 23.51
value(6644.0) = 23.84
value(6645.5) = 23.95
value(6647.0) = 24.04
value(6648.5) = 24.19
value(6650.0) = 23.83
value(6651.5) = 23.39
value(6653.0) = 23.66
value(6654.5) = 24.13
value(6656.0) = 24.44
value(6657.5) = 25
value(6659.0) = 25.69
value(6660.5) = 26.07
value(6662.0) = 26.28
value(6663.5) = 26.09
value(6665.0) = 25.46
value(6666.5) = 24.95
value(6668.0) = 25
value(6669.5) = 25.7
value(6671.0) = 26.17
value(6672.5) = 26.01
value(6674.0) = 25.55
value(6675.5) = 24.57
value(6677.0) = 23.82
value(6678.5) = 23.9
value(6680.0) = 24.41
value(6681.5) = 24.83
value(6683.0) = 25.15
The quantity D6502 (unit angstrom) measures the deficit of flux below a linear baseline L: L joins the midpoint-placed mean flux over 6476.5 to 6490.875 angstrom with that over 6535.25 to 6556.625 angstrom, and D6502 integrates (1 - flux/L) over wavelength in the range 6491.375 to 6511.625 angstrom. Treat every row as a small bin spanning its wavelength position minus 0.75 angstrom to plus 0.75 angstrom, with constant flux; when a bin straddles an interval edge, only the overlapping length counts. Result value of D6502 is 2.31 angstrom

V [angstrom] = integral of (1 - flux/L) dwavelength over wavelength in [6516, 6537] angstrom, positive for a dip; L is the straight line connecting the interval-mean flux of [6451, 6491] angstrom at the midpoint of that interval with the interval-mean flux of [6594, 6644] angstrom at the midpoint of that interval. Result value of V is 0.4 angstrom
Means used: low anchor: 24.2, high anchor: 24.2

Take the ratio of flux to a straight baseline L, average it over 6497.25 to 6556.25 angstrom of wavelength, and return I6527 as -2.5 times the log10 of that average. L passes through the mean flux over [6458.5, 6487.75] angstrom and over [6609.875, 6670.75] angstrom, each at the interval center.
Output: 0.048 mag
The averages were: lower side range 24.5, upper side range 24.4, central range 23.4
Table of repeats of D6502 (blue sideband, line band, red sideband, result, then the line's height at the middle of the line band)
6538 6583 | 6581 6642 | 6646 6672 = 0.90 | 24.6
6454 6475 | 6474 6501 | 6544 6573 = 1.00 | 24.2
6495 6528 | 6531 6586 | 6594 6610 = -2.08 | 23.5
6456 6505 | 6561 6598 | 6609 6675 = -0.68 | 24.1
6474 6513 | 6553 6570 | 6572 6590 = -0.16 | 24.1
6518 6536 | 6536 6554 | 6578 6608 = -0.38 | 23.8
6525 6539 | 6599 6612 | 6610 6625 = -0.13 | 24.2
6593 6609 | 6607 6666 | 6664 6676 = 1.46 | 25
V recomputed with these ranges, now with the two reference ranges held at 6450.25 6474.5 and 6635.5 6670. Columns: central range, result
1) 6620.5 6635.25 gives 0.4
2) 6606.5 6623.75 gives 0.1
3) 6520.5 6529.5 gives 0.6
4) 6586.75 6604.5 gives 0.0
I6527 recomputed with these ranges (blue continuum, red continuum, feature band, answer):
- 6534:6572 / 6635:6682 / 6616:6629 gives 0.031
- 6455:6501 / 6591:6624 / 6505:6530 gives 0.026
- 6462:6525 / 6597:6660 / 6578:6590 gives -0.023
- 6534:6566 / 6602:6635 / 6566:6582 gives -0.007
